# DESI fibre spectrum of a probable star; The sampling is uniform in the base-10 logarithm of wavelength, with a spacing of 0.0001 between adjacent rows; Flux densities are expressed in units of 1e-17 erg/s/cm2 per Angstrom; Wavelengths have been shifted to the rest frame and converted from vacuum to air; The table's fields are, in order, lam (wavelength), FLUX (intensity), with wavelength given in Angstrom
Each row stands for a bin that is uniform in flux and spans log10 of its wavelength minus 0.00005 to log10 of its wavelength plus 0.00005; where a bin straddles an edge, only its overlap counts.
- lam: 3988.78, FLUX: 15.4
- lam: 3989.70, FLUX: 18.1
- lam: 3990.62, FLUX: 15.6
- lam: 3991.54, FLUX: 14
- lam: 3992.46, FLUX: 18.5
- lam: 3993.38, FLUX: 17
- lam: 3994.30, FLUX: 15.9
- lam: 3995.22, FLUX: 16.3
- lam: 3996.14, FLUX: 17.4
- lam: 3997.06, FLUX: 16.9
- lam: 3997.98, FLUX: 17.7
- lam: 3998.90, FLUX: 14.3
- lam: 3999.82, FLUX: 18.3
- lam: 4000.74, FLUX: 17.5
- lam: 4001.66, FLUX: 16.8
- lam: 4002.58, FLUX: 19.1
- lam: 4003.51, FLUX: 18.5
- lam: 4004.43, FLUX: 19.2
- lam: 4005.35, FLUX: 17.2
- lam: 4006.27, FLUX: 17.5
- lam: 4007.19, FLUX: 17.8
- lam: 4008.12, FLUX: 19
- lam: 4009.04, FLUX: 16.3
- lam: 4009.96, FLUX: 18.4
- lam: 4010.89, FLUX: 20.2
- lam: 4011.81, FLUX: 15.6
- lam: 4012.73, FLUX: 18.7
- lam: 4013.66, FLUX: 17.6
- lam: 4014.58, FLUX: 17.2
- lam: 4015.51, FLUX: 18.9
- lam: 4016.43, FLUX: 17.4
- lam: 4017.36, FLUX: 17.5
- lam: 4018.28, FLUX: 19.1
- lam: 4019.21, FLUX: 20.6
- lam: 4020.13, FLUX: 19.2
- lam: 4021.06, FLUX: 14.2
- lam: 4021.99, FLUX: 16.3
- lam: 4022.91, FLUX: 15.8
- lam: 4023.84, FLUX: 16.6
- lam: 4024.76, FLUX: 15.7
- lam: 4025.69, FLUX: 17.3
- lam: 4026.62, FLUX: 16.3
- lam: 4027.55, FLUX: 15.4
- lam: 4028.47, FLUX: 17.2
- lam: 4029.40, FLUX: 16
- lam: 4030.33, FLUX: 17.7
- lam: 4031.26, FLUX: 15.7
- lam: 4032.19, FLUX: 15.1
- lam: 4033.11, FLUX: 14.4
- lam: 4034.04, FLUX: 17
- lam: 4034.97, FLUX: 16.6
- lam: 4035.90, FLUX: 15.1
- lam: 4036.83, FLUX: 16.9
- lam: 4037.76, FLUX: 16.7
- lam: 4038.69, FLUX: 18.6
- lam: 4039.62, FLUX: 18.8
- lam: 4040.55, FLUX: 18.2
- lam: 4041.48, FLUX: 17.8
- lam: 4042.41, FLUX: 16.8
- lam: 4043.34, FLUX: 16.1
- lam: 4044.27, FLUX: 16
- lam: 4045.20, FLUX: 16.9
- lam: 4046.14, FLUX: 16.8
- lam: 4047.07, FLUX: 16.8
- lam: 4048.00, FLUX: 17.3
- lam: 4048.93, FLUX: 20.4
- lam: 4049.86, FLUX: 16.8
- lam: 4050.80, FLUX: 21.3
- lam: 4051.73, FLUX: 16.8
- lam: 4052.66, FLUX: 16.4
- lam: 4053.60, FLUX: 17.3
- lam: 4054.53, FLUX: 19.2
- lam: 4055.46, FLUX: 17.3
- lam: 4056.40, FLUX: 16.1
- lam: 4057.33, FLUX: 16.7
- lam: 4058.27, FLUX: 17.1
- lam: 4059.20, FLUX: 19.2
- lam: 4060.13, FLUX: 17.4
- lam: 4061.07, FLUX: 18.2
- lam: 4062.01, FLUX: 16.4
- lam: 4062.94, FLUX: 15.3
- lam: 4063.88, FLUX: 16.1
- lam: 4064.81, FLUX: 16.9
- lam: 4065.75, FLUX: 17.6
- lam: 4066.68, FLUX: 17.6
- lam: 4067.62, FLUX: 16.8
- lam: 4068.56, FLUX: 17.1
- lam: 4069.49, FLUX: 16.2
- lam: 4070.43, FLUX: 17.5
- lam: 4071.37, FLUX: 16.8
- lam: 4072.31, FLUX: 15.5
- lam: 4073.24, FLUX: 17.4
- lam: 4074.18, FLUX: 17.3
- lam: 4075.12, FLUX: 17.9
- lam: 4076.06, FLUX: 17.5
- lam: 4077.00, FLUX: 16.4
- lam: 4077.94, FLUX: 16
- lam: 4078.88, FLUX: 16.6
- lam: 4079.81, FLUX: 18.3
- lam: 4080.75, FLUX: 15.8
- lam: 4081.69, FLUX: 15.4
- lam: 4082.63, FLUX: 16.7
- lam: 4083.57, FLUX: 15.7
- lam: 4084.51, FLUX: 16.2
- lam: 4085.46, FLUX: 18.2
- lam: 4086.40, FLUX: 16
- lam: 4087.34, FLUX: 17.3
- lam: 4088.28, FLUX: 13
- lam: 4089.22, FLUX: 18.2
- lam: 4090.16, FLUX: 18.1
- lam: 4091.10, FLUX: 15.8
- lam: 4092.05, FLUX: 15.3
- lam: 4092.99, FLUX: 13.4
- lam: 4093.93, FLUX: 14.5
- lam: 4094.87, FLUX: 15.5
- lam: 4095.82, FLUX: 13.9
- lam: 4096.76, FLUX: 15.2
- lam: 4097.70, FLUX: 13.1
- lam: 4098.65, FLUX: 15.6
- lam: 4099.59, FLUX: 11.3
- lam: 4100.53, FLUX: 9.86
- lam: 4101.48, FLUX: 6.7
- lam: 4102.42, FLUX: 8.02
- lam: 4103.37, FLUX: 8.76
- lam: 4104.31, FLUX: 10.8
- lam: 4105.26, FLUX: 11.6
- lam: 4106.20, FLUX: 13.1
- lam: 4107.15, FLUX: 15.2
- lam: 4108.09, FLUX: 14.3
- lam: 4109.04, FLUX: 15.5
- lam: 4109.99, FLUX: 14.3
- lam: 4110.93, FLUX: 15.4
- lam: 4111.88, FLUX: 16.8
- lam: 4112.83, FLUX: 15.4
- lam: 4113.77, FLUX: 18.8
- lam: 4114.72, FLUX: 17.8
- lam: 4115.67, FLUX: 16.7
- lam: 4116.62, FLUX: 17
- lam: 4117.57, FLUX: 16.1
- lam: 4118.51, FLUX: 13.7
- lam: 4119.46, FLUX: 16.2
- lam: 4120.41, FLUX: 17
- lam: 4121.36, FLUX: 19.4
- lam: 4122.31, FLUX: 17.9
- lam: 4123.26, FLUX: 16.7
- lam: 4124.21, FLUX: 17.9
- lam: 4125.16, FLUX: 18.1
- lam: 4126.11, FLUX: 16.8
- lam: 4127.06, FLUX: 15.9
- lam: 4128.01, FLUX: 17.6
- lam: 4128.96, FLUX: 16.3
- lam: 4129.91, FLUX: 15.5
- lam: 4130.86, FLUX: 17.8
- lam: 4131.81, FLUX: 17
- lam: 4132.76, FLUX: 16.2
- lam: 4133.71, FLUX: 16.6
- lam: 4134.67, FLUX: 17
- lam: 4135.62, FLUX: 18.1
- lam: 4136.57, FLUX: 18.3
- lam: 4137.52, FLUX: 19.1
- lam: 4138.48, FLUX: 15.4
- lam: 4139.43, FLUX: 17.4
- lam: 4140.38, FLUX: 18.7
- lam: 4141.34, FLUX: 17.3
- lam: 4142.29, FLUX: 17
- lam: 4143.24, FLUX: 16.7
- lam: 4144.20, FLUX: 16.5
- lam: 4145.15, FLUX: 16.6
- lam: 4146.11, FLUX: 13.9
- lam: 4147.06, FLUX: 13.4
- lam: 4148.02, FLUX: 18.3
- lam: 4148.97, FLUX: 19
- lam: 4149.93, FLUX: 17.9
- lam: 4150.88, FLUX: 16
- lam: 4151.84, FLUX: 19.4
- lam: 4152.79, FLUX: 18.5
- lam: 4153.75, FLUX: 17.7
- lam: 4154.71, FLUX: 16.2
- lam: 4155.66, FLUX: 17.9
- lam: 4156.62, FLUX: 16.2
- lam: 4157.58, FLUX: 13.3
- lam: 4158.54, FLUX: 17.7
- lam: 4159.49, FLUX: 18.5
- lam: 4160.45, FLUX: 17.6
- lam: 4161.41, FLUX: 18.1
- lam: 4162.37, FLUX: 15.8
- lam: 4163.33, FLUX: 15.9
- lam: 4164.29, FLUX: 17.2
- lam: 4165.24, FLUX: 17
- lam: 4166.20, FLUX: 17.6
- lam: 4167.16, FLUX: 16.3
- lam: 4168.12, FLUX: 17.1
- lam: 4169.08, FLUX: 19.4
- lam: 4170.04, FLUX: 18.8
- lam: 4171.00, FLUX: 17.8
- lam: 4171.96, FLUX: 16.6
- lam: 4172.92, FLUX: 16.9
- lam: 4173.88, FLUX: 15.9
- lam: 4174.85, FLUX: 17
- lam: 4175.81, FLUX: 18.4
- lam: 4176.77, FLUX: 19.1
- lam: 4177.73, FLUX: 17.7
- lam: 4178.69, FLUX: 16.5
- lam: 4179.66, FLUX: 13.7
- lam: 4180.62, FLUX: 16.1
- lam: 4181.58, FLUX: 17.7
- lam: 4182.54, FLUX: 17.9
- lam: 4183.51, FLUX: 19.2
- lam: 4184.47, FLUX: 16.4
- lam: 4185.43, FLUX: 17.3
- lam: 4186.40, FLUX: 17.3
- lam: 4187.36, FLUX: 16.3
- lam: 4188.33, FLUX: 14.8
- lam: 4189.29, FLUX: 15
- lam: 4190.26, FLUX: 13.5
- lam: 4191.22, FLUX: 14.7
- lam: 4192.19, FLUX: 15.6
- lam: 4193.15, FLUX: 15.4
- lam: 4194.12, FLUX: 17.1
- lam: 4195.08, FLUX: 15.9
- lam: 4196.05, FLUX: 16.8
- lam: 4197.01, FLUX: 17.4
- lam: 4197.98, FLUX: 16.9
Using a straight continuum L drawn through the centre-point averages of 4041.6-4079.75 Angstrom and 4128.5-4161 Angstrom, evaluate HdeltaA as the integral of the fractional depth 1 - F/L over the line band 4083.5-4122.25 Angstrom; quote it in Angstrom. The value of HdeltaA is 5.27 Angstrom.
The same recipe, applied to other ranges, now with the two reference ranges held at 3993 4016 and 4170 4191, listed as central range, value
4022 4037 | 1.1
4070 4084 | 0.4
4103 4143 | 1.7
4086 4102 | 2.7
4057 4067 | 0.1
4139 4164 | -0.1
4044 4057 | -0.1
